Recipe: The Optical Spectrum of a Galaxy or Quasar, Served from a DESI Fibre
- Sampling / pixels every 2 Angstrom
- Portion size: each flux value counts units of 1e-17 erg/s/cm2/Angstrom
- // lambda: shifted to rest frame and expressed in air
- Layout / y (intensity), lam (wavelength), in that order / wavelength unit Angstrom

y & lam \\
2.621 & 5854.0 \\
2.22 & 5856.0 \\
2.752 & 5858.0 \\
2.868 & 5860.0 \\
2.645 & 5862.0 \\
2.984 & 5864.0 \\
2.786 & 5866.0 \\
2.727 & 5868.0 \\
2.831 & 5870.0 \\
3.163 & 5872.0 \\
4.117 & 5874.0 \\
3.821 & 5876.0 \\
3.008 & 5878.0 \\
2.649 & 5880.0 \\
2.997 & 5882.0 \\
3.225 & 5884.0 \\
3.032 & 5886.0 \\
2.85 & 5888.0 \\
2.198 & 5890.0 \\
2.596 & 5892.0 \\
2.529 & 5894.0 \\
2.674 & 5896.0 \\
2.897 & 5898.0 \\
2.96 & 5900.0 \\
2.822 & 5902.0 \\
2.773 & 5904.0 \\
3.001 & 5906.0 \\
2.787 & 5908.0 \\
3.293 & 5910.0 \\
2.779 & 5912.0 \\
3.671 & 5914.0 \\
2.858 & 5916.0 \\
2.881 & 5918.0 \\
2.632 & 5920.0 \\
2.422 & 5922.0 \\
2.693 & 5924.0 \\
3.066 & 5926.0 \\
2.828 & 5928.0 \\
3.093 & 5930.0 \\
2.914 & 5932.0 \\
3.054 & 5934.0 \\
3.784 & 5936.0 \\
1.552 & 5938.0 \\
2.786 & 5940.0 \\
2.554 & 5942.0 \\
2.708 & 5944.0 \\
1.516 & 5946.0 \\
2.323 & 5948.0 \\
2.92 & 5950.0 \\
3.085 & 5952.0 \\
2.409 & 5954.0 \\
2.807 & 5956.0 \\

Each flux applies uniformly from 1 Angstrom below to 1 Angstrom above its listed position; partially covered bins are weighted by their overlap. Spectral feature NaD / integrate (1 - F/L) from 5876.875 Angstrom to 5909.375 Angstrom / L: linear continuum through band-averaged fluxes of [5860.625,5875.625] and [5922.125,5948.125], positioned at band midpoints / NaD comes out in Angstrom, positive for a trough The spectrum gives 1.1 Angstrom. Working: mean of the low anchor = 3.06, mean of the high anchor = 2.69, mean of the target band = 2.82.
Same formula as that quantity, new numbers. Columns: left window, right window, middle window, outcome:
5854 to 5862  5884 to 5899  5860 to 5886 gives -4.0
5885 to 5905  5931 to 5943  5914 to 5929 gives -0.4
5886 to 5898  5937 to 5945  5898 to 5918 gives -3.3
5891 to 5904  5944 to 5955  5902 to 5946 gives -3.7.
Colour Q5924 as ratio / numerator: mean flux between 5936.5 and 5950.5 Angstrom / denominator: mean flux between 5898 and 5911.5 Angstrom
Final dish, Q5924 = 0.81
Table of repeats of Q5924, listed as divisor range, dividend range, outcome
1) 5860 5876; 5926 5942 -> 0.93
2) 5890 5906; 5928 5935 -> 1.10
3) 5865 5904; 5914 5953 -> 0.93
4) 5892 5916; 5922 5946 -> 0.95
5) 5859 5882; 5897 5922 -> 0.96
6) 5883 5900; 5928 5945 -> 1.02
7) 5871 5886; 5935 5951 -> 0.77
